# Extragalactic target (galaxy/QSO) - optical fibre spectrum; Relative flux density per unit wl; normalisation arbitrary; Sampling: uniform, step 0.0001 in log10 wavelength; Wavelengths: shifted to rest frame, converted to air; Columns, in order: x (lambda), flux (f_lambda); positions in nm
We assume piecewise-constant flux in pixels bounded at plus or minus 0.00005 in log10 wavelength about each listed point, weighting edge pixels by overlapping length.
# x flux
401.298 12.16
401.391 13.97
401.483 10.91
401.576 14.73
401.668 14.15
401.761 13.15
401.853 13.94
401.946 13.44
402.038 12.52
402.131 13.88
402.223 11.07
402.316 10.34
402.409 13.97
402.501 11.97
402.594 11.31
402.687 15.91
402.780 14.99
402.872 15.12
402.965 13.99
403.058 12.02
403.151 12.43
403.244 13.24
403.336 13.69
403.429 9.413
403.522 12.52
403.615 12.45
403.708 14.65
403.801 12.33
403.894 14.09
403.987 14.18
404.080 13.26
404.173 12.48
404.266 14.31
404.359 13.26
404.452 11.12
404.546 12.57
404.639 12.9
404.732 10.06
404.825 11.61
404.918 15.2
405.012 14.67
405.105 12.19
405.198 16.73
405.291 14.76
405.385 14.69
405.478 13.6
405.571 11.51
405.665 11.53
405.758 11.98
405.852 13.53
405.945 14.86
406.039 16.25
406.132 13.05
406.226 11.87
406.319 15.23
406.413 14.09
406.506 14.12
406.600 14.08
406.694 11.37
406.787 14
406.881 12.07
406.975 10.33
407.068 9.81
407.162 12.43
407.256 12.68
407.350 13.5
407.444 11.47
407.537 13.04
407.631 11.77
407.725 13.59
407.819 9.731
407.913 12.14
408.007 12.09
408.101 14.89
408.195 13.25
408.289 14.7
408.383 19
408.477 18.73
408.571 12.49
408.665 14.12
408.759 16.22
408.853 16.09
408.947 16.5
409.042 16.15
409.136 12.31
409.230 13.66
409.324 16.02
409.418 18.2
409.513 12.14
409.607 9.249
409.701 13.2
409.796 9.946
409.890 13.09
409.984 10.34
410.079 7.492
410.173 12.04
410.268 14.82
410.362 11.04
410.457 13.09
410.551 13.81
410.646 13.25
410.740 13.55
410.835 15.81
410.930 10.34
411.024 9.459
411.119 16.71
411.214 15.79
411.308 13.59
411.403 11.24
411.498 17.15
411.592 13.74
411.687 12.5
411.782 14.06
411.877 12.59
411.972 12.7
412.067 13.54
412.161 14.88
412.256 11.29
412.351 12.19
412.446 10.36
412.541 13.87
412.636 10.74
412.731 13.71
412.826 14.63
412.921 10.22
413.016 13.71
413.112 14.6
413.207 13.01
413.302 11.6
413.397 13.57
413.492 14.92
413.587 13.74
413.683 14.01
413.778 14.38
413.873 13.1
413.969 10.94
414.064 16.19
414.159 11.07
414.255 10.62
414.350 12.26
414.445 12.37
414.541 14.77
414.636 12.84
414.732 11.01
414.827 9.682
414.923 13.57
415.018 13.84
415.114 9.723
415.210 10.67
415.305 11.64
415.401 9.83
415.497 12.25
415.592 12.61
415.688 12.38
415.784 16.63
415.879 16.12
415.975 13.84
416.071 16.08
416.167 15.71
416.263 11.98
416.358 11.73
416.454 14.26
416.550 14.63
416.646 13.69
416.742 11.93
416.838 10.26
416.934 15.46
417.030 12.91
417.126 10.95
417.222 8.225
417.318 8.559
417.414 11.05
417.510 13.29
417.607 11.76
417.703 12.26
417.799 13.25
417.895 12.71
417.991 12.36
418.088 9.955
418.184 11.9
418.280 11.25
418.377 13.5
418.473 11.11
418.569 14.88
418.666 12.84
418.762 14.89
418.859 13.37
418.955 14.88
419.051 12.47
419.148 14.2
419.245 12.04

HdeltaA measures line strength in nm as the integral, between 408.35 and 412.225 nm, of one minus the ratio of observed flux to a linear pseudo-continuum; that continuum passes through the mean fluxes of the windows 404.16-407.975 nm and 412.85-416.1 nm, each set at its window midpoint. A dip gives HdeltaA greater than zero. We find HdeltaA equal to -0.22 nm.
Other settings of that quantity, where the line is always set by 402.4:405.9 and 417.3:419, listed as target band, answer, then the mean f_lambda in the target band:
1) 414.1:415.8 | 0.08 nm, 12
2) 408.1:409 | -0.19 nm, 15.6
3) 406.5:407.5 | 0.06 nm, 12.3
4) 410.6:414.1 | -0.14 nm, 13.3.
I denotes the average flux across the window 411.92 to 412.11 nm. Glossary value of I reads 13.1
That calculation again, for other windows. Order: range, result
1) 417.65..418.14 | 12.1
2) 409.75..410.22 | 10.6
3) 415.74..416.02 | 15.6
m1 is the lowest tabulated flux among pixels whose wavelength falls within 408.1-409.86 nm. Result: 9.249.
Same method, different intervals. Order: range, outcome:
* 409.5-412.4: 7.492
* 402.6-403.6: 9.413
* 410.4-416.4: 9.459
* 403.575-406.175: 10.06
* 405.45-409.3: 9.731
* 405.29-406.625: 11.51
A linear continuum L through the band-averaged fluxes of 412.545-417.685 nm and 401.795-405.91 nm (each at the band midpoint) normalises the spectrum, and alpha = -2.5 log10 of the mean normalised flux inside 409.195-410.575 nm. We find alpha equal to 0.03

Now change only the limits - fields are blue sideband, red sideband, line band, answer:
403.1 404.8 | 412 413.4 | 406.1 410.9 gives -0.045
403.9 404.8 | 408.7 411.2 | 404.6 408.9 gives -0.039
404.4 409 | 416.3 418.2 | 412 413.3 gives -0.011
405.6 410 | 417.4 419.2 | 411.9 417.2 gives 0.011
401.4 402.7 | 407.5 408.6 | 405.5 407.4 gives 0.053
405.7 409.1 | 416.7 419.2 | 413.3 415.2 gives 0.008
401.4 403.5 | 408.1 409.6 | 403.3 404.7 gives 0.057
